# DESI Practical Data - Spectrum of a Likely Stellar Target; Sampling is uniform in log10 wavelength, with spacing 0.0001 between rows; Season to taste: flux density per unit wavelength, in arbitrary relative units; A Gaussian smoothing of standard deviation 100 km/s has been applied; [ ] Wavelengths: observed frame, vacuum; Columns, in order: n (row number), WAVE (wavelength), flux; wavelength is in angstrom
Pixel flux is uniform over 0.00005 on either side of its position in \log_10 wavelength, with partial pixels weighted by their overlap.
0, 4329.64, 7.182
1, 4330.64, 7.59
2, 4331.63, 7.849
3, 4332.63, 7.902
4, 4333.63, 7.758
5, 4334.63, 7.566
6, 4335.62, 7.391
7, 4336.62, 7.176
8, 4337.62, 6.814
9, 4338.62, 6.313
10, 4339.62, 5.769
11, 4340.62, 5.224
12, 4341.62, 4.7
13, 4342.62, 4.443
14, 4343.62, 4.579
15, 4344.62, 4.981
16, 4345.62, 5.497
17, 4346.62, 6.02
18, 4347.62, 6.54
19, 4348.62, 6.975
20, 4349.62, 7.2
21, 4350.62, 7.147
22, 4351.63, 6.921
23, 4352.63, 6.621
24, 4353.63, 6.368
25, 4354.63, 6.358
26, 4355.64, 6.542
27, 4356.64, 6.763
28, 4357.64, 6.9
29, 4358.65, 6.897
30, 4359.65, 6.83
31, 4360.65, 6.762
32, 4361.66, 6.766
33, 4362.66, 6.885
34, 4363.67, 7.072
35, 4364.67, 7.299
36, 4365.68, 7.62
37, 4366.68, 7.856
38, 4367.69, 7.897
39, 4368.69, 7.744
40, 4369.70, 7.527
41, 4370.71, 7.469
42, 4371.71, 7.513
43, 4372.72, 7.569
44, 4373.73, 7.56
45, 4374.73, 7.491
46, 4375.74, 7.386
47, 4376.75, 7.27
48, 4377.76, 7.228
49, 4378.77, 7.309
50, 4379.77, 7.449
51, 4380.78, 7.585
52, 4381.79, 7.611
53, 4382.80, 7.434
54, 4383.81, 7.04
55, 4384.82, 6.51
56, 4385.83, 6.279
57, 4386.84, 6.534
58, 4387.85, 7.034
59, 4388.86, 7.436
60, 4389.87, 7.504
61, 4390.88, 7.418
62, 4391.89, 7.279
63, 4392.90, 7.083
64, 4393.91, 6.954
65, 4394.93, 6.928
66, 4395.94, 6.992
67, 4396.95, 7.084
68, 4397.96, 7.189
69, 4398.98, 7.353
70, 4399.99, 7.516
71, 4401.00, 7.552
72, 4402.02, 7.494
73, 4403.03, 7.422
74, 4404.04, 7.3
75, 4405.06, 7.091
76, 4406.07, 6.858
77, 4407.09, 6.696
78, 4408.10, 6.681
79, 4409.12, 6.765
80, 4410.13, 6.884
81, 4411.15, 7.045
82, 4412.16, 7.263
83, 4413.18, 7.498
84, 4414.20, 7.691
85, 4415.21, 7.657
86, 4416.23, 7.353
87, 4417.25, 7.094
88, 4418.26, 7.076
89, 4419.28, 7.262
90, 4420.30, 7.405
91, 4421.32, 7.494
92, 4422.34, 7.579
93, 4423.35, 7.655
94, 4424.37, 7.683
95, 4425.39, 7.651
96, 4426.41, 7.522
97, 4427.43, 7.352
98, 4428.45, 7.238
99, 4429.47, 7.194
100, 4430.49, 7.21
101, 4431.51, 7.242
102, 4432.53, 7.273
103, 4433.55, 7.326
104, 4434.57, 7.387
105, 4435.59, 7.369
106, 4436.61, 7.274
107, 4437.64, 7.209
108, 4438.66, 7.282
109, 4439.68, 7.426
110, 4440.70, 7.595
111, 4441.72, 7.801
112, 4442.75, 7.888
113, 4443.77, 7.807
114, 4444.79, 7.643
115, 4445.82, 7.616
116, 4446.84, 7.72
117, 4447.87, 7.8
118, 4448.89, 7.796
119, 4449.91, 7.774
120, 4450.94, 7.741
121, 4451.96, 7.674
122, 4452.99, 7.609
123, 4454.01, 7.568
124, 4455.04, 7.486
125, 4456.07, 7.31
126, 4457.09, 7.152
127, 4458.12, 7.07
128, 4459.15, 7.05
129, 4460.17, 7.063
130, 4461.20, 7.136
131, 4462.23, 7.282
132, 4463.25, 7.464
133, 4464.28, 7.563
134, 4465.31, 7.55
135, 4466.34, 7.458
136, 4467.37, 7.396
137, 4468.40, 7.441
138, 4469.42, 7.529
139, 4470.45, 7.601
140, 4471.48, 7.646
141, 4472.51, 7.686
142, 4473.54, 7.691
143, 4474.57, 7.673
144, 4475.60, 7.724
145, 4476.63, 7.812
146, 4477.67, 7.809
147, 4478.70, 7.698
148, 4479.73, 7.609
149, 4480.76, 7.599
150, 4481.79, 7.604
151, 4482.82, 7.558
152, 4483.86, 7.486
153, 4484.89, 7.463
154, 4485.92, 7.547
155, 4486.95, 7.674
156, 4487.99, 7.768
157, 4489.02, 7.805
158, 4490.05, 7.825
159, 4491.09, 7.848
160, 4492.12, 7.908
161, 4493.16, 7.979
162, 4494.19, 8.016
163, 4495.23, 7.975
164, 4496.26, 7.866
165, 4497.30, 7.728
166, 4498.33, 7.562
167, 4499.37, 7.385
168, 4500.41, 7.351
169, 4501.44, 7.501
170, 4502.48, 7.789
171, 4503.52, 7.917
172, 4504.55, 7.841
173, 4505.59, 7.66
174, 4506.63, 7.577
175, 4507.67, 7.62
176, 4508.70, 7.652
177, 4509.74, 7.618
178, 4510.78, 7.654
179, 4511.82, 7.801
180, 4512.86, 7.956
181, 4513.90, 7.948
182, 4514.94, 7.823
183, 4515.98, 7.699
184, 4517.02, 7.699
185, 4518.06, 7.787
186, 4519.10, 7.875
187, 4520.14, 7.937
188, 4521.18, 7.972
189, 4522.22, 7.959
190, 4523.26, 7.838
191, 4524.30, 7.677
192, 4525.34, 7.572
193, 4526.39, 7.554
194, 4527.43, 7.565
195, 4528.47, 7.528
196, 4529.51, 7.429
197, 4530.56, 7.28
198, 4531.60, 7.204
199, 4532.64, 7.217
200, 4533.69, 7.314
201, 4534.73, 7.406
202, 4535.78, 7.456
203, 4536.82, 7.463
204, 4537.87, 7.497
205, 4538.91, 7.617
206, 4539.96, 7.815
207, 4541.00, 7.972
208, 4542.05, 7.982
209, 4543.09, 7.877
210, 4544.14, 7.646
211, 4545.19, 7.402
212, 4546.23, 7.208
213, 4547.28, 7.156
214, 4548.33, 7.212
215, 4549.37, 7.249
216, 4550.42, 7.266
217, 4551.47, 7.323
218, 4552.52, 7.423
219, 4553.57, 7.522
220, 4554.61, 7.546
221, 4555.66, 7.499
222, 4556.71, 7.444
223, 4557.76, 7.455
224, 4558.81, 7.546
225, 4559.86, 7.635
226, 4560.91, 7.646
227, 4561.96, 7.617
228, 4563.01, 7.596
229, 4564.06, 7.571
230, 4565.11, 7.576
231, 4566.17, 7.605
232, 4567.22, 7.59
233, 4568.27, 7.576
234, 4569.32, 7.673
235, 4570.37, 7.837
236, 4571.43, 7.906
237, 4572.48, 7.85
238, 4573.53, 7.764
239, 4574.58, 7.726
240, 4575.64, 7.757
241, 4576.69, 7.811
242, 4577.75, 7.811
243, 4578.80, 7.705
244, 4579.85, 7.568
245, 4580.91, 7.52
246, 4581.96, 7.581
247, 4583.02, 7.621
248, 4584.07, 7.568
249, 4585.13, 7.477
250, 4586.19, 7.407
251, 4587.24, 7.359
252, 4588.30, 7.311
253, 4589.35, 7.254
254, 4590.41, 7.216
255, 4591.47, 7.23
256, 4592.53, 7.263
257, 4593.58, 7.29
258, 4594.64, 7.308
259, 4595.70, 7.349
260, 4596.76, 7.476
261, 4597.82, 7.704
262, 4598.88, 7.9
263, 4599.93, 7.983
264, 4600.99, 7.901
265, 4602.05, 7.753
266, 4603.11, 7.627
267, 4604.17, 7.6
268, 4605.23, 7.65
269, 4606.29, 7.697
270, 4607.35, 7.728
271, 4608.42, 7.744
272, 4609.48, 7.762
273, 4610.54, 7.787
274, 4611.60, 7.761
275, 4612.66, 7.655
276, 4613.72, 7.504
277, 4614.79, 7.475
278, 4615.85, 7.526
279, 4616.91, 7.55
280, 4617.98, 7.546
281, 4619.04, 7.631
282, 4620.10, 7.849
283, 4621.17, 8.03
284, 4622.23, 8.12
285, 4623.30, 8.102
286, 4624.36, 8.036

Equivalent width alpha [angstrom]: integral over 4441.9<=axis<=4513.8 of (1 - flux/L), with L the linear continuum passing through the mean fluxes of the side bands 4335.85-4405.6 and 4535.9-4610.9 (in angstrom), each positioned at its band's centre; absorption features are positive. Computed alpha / -3.6 angstrom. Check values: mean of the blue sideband 6.91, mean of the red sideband 7.58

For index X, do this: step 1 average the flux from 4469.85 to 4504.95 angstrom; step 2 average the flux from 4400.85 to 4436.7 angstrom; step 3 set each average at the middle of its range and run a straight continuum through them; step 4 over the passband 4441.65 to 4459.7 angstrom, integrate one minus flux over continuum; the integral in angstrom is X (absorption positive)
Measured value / -0.2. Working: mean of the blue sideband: 7.29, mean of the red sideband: 7.7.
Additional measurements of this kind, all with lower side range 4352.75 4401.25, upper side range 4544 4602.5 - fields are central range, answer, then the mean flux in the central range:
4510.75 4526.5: -0.8 angstrom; 7.81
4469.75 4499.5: -1.4 angstrom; 7.71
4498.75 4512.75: -0.5 angstrom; 7.65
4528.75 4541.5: 0.0 angstrom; 7.47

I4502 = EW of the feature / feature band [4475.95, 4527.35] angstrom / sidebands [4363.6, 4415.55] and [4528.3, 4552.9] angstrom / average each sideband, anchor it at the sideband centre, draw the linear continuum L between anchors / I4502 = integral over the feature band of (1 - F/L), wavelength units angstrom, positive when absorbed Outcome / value -2.24 angstrom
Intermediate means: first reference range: 7.27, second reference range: 7.45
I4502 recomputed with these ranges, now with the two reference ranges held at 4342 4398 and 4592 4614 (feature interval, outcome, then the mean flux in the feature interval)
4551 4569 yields -0.06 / 7.54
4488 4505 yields -1.03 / 7.77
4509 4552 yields -0.99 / 7.6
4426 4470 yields -1.66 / 7.45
